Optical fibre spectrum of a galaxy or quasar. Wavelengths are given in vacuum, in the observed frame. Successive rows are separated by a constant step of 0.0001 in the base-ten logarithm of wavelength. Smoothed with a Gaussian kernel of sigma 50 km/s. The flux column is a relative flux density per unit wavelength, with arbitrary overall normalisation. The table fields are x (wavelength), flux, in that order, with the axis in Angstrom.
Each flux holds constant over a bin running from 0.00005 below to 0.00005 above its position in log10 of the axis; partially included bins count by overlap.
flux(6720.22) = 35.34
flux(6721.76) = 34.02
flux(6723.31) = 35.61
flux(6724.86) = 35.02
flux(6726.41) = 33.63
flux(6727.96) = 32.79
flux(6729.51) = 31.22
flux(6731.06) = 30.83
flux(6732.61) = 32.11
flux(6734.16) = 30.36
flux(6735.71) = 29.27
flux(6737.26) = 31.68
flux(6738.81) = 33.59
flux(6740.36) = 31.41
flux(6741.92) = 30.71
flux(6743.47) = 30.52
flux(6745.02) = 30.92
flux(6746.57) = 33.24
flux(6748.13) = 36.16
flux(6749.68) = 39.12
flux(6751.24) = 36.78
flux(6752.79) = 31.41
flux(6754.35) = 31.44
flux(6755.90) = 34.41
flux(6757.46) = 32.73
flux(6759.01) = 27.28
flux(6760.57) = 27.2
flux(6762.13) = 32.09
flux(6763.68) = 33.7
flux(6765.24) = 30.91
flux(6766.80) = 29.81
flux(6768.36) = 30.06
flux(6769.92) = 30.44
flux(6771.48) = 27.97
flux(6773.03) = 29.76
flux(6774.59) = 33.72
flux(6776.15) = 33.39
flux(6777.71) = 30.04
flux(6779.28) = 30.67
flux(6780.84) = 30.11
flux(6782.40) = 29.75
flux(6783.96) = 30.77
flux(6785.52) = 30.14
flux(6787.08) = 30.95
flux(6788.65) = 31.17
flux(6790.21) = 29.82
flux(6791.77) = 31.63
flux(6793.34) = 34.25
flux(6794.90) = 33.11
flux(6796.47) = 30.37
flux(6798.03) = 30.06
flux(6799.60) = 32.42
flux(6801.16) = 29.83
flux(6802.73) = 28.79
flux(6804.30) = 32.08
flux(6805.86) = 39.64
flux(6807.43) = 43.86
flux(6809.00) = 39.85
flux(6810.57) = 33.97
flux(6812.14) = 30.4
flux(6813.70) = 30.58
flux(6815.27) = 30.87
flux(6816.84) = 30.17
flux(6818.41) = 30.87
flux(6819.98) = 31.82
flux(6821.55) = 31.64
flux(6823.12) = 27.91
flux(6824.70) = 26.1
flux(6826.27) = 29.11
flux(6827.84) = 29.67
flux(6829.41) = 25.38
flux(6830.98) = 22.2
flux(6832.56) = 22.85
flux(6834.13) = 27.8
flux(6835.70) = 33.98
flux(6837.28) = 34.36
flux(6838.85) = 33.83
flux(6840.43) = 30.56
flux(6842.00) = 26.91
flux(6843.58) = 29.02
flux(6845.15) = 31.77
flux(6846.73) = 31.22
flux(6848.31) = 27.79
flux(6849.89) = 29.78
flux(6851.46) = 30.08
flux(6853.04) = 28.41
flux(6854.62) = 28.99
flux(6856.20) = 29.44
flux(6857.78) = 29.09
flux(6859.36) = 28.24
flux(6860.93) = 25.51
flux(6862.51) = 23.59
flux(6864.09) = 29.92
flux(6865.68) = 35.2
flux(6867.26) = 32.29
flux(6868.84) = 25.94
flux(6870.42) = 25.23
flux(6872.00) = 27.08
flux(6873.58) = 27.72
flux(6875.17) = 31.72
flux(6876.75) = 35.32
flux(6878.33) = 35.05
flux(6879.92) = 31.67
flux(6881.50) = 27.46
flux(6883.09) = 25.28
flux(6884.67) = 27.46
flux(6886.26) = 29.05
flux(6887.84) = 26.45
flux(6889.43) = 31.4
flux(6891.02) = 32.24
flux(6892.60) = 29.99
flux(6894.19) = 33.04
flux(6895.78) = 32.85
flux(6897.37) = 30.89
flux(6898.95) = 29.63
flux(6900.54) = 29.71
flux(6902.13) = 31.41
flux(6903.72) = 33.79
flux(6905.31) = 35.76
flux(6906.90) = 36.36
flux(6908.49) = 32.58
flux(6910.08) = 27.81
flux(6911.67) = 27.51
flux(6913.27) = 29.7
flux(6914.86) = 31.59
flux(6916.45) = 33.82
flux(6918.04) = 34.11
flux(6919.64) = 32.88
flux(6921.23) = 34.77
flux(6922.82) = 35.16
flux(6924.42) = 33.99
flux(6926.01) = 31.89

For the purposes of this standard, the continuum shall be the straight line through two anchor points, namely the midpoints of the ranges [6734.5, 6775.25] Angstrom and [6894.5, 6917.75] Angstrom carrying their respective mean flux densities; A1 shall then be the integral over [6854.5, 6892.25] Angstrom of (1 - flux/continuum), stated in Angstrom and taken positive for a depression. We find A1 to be 3.00 Angstrom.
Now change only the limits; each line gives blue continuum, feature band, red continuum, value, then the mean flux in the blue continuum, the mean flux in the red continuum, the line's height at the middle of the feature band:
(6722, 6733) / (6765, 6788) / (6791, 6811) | 2.07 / 33.1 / 33.8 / 33.6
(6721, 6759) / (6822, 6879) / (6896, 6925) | 5.83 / 32.8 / 32.3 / 32.5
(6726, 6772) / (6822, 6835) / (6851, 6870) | 1.36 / 31.8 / 28.8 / 29.7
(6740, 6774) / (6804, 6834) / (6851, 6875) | -1.02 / 31.7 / 28.5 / 29.8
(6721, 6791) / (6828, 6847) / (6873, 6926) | 1.49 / 31.7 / 31.5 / 31.6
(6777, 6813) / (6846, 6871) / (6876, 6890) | 1.42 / 32.3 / 29.9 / 30.6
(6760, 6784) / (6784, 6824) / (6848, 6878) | -2.75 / 30.7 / 29.1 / 30.1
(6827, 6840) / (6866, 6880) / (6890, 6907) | 0.24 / 28.8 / 32.2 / 30.8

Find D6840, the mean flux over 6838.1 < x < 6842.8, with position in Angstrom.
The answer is 30.4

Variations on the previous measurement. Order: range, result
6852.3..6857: 28.9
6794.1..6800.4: 31.5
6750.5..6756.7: 33.5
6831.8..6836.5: 28.3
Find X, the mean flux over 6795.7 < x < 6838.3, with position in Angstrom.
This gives 31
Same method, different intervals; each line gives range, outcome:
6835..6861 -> 30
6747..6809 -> 32.1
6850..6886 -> 29.1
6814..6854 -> 29.4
